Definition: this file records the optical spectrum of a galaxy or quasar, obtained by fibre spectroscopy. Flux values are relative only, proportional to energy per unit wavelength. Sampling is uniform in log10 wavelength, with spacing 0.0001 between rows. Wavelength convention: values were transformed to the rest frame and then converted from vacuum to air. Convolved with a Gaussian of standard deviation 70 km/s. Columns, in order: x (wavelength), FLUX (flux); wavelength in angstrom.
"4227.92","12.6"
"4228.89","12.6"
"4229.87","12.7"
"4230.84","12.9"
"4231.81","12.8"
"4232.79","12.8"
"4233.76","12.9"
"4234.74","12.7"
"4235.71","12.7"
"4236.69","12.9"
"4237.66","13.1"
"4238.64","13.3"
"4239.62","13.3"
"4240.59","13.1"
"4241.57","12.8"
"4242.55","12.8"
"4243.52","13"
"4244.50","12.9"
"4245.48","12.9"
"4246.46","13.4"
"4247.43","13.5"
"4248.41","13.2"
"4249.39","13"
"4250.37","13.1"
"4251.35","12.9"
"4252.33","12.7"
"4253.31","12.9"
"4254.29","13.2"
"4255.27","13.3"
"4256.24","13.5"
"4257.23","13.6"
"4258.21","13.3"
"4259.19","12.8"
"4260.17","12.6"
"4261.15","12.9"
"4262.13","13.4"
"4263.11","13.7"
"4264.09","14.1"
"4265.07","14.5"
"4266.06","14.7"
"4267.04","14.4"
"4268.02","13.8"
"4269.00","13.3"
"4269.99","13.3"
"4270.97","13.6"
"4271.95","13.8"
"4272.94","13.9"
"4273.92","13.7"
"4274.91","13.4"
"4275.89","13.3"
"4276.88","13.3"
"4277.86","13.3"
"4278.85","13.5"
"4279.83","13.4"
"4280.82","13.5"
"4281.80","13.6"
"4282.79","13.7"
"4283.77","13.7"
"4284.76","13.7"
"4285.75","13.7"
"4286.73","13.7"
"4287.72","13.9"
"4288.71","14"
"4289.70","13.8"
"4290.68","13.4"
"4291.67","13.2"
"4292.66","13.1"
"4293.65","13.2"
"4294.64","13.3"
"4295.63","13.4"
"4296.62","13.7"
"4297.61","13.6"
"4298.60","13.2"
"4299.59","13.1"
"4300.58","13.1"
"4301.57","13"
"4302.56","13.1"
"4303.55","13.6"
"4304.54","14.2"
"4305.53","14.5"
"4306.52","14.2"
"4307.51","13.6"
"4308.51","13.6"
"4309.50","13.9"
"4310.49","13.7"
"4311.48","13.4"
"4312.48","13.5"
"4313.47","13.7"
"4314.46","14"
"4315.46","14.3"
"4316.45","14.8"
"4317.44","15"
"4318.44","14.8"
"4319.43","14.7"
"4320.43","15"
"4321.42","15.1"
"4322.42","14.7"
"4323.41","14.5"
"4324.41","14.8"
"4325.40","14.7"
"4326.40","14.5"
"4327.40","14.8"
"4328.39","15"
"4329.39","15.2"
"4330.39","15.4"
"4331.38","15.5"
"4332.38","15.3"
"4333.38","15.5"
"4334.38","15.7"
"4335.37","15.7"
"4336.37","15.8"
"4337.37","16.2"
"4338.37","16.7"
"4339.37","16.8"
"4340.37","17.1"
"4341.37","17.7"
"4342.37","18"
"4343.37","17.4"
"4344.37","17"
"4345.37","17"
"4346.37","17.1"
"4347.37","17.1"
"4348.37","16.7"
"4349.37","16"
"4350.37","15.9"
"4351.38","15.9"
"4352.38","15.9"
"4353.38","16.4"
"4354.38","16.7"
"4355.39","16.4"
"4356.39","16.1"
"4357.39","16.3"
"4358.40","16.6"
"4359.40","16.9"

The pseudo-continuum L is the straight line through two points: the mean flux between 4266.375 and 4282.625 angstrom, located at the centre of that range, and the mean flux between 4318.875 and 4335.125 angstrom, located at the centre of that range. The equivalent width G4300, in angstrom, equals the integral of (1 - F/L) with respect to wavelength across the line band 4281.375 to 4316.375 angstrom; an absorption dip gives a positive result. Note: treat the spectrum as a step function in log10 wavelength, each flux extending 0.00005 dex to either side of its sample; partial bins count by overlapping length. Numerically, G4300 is 1.6 angstrom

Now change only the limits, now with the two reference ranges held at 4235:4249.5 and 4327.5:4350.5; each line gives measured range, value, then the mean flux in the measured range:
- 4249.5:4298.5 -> 2.2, 13.5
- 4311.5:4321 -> 0.7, 14.4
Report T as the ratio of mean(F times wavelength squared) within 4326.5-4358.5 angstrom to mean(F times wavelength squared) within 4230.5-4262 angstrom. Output 1.3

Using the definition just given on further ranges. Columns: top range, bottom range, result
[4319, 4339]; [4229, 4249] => 1.23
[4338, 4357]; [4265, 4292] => 1.26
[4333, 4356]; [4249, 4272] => 1.28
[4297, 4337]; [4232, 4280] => 1.11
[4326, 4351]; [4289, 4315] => 1.22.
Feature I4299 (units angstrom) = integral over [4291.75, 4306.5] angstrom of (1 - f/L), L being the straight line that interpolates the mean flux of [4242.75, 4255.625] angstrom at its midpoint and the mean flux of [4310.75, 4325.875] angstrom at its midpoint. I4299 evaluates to 0.65 angstrom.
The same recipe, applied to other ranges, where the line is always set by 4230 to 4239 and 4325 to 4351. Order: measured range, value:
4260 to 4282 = 0.65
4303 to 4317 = 1.23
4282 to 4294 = 0.80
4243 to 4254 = 0.24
